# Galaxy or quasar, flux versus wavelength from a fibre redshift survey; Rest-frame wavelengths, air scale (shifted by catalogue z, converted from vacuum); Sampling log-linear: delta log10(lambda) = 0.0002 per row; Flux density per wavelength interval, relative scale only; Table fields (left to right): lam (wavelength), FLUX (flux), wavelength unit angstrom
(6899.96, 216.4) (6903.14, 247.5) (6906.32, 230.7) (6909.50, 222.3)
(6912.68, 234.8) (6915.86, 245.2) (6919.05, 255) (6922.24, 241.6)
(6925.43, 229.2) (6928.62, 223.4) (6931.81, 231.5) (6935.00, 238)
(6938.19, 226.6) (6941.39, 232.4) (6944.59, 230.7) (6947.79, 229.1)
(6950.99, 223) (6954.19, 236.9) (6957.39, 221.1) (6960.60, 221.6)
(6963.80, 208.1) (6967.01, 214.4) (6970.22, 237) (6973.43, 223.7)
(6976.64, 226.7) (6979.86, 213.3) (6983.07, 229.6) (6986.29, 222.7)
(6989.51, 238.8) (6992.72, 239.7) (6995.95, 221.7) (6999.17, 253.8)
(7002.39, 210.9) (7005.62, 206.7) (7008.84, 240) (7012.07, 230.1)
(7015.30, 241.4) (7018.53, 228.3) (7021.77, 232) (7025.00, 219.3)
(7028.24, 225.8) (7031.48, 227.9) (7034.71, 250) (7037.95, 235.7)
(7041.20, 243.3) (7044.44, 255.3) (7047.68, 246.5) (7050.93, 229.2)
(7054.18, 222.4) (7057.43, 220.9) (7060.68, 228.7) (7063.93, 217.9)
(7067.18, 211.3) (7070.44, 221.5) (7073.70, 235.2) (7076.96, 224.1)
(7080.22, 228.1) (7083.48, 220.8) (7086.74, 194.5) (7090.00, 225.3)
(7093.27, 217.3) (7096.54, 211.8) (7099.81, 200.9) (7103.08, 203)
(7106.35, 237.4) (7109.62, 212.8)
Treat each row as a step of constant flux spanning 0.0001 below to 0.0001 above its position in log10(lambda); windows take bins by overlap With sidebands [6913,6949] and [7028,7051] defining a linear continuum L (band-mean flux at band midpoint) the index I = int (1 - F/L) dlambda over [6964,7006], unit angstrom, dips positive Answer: 2.1 angstrom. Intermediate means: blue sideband 235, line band 226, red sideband 241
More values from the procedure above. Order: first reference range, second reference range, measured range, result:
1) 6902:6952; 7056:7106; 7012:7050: -2.28 angstrom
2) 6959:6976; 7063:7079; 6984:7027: -1.54 angstrom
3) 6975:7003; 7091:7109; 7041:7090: -1.58 angstrom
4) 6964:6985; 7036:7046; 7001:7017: 0.57 angstrom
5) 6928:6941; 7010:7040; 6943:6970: 0.85 angstrom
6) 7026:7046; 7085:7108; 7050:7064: 0.35 angstrom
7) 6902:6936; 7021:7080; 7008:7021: -0.14 angstrom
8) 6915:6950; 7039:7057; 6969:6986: 0.73 angstrom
